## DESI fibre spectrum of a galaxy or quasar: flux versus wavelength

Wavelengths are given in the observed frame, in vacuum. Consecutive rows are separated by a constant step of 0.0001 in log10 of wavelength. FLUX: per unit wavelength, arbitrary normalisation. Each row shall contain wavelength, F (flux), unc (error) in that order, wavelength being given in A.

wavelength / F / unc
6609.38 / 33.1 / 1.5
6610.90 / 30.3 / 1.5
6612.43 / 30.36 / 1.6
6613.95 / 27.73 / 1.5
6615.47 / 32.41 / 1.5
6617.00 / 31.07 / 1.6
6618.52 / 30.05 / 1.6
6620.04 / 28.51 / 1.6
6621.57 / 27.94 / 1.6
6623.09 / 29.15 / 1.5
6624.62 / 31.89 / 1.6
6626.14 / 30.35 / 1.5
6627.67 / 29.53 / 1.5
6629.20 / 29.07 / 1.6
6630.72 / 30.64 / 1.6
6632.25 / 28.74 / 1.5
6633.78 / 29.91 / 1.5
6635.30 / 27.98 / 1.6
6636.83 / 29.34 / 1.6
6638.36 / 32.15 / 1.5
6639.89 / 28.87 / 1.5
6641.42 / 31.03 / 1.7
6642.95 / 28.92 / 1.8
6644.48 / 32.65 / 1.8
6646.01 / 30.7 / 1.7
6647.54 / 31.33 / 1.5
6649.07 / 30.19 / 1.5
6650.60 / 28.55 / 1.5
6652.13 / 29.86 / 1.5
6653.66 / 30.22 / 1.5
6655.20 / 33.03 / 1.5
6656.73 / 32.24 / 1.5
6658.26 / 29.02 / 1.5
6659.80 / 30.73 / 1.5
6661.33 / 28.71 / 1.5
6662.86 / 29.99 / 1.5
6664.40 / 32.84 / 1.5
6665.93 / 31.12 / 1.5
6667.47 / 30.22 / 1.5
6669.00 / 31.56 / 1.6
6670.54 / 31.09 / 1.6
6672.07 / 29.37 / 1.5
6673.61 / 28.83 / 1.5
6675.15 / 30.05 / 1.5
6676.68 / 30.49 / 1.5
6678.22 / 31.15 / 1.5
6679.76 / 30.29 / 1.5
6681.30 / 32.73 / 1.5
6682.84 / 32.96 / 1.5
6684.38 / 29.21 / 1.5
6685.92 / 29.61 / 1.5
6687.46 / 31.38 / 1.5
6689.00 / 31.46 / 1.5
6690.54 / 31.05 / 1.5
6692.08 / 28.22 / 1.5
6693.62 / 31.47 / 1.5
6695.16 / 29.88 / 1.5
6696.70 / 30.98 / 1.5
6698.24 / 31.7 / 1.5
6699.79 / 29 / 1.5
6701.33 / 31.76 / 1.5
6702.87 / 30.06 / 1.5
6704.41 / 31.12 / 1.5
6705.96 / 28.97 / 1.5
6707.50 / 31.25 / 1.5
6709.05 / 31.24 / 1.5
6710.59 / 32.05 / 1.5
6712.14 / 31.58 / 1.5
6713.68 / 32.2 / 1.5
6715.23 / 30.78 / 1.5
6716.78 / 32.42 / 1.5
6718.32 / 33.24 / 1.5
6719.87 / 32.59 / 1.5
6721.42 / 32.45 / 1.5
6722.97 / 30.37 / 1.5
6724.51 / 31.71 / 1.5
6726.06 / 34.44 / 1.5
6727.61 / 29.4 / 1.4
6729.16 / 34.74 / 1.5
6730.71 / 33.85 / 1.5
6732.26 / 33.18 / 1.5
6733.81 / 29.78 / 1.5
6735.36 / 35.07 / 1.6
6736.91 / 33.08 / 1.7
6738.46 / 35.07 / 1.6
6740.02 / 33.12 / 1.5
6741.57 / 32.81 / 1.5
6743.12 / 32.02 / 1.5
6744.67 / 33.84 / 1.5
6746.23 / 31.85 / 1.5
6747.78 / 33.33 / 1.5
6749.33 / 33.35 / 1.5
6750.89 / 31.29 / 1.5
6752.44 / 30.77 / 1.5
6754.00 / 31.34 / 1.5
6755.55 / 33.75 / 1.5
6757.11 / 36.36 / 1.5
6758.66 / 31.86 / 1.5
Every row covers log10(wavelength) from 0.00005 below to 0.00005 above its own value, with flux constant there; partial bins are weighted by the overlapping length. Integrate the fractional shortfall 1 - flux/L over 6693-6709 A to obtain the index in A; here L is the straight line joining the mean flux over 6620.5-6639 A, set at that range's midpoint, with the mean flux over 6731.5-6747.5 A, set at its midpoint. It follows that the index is 0.6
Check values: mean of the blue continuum 29.7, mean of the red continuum 33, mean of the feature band 30.6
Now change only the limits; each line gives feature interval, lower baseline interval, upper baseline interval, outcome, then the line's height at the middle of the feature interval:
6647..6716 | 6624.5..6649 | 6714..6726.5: 1.19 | 31.2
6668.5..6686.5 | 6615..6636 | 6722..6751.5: 0.32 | 31.2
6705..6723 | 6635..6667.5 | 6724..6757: 0.27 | 32.1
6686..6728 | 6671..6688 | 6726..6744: 0.74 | 31.8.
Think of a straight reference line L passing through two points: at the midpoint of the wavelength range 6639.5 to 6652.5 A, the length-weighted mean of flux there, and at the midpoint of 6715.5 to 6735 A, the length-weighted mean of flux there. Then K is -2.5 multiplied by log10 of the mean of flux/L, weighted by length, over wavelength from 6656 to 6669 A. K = 0.00 mag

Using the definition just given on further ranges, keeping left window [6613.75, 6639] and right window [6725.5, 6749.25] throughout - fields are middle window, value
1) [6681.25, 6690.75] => 0.02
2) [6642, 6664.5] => 0.00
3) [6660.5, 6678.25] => 0.02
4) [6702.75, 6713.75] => 0.04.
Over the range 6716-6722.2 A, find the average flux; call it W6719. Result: 32.6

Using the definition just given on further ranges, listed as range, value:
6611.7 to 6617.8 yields 30.4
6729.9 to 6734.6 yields 32.3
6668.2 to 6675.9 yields 30.2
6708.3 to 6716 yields 31.6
